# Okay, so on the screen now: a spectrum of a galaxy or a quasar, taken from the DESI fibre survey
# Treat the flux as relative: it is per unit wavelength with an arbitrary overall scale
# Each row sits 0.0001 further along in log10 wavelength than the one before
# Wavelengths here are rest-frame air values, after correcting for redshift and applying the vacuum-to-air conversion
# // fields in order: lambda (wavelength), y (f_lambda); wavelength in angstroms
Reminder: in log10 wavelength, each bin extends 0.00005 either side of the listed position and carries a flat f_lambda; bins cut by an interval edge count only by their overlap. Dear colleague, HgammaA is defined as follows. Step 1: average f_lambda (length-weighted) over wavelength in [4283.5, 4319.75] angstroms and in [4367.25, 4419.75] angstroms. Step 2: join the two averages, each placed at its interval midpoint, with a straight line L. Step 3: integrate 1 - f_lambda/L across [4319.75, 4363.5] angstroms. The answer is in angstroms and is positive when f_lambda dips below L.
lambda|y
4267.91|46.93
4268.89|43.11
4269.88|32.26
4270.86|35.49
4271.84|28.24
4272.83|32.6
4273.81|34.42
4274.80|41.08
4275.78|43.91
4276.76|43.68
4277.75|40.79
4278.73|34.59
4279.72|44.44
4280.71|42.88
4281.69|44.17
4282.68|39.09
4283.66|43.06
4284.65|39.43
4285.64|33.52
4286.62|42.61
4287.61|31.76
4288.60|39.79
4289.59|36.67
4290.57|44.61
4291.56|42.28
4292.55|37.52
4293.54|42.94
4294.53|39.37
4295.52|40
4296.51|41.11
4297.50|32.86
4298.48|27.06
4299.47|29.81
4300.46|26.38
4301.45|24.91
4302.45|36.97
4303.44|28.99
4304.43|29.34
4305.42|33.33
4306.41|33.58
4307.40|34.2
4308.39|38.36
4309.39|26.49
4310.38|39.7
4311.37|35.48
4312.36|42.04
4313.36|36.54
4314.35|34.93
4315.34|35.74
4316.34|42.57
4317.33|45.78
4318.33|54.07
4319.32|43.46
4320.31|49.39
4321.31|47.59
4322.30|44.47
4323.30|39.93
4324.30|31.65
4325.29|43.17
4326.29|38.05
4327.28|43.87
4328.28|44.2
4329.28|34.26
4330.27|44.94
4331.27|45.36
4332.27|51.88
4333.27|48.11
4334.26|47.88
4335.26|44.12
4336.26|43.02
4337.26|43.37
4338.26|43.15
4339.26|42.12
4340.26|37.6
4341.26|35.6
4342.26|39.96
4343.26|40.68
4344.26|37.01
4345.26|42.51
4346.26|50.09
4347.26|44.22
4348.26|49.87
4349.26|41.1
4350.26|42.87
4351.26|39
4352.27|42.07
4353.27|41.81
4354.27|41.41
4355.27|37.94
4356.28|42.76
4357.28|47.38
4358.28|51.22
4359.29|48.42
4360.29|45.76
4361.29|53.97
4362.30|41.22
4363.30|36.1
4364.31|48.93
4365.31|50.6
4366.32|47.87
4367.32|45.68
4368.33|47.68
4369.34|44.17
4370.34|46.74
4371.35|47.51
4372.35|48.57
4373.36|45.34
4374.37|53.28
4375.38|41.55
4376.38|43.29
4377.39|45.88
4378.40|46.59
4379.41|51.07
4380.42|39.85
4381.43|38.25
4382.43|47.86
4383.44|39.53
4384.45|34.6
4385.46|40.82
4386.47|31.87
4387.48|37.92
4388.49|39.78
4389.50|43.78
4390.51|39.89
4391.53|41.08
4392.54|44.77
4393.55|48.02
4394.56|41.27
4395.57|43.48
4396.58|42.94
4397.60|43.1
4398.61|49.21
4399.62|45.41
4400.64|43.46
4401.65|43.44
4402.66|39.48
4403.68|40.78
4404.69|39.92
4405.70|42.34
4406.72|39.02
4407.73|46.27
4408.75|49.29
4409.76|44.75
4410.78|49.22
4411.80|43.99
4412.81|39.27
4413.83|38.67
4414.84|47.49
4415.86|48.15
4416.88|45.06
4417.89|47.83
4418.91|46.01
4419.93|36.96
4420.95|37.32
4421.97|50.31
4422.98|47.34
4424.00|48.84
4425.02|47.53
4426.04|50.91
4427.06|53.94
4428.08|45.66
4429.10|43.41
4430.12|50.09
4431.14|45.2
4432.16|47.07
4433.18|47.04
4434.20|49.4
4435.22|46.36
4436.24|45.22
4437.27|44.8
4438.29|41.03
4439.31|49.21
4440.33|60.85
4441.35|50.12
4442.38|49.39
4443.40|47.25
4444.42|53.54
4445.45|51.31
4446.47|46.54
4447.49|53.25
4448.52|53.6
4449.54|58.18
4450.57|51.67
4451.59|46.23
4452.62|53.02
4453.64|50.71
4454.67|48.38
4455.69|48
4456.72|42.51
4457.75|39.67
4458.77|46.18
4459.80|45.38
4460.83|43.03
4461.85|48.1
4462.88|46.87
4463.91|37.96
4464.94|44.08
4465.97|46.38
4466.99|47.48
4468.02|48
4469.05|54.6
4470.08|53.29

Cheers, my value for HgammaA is -3.8 angstroms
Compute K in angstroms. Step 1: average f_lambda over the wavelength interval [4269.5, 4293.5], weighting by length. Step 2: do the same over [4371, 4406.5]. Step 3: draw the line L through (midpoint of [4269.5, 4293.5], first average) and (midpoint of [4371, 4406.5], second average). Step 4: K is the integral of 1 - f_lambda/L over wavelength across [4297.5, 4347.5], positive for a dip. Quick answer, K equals 1.2 angstroms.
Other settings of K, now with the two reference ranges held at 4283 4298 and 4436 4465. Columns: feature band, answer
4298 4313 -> 2.83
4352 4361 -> -0.35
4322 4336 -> -0.54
